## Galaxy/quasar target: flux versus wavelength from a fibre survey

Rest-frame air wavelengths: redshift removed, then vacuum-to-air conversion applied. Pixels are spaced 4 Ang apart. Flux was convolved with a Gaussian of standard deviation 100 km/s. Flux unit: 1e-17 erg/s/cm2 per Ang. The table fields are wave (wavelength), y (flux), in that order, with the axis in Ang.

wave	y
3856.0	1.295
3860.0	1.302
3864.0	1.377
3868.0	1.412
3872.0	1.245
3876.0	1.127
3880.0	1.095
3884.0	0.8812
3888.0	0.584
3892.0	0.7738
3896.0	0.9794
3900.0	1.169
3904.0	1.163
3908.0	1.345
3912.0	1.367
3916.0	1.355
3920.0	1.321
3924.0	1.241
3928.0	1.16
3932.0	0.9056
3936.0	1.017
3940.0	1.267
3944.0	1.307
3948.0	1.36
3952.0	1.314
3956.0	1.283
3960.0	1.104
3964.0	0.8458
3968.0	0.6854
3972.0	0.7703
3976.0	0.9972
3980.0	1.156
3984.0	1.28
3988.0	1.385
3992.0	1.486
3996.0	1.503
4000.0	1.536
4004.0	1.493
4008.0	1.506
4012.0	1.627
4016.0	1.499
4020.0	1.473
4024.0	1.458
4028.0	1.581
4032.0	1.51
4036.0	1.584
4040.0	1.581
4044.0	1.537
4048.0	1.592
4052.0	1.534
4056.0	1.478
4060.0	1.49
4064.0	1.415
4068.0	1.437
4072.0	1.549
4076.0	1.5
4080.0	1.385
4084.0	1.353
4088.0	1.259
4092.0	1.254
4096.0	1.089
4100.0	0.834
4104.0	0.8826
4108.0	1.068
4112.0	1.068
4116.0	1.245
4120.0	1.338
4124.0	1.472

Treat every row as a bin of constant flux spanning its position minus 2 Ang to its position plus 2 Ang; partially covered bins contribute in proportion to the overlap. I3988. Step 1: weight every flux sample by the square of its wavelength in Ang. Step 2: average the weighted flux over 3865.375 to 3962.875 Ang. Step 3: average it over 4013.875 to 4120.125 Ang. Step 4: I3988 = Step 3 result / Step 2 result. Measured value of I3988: 1.28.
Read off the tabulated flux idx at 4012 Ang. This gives 1.627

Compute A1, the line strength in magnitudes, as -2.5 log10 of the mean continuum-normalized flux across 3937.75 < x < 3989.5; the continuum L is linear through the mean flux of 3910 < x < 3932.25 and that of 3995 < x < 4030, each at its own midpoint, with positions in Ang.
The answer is 0.21 mag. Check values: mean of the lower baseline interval 1.25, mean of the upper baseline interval 1.52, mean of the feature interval 1.13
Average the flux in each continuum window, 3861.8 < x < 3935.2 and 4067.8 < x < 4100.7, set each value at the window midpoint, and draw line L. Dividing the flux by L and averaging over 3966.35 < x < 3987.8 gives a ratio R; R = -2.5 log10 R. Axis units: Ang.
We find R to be 0.19 mag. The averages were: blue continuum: 1.14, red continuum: 1.31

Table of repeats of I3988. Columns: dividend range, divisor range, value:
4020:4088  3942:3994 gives 1.35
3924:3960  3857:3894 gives 1.14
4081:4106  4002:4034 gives 0.77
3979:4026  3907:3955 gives 1.21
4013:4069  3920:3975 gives 1.44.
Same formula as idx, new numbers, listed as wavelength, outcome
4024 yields 1.458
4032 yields 1.51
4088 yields 1.259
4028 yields 1.581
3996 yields 1.503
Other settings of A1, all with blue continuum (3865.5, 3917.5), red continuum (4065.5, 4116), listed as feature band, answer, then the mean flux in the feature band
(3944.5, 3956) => -0.15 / 1.32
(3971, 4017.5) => -0.16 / 1.36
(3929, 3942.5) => 0.06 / 1.08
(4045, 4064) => -0.25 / 1.51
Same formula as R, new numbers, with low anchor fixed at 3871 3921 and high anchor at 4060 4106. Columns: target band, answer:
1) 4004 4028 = -0.24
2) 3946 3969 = 0.04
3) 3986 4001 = -0.23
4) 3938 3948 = -0.14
